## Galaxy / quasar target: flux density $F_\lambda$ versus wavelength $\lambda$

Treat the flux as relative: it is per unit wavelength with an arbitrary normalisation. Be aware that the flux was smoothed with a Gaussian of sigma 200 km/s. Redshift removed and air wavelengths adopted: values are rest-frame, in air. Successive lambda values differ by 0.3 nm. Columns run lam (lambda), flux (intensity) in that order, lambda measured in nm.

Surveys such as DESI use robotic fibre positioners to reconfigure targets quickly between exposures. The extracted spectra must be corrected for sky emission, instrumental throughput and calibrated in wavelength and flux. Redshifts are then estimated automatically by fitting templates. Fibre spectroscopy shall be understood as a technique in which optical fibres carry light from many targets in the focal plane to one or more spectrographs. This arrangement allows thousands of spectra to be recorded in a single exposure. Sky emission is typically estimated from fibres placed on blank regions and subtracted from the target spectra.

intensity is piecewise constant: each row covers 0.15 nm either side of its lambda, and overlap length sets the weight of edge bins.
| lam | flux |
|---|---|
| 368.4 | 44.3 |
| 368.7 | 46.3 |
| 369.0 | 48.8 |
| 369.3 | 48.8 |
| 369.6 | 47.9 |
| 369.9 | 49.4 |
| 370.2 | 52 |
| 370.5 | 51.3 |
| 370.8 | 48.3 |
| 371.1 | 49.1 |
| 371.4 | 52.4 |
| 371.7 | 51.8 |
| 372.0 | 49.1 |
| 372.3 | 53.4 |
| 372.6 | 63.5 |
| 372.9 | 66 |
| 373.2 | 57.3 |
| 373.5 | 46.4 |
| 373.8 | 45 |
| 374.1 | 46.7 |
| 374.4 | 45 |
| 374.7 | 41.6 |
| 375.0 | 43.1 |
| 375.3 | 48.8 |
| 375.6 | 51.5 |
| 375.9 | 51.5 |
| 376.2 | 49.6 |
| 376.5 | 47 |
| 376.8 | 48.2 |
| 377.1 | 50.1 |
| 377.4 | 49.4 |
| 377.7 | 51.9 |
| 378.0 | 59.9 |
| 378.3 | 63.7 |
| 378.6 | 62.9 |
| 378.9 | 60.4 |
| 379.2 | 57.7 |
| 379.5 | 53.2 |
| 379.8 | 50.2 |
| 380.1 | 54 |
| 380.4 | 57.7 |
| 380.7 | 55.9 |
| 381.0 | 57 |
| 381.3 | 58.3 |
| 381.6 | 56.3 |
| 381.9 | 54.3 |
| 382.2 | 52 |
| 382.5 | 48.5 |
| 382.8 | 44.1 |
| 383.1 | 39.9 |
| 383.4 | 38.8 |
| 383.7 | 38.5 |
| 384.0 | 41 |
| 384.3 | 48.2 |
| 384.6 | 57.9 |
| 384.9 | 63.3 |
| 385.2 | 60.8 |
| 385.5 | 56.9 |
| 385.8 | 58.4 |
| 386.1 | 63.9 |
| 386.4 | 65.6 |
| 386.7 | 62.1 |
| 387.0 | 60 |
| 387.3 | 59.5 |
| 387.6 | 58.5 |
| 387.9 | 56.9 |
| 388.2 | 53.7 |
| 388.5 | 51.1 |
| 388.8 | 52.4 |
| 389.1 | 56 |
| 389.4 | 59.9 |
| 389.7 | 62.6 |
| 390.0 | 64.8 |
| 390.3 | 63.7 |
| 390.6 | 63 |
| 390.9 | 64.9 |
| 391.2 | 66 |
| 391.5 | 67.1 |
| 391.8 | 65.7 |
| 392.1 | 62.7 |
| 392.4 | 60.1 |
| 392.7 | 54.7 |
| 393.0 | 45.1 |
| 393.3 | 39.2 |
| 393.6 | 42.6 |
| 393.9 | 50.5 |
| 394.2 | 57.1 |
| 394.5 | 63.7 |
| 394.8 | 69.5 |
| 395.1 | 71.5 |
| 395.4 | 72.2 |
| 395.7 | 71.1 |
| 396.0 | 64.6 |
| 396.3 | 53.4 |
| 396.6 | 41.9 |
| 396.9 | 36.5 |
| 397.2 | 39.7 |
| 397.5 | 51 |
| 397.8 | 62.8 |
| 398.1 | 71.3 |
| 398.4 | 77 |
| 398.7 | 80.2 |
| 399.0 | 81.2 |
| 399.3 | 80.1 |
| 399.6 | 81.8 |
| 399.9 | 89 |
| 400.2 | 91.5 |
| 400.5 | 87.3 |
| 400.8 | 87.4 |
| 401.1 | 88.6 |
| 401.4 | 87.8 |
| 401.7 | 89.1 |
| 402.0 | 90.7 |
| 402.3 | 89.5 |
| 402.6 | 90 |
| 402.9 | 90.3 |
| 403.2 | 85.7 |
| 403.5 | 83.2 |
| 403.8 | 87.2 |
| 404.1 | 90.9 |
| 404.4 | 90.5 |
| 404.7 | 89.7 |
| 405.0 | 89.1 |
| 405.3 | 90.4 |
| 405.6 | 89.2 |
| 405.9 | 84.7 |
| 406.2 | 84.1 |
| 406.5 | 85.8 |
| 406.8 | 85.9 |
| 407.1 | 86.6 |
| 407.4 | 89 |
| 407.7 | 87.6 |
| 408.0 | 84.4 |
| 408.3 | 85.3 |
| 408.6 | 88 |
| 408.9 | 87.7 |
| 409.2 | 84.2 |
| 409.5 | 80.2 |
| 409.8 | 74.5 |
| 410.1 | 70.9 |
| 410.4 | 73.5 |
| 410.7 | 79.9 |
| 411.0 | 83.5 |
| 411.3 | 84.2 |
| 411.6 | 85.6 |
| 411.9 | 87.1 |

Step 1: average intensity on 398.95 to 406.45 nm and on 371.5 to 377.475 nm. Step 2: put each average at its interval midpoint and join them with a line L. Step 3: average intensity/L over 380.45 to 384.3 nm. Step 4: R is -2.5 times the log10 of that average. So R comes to 0.23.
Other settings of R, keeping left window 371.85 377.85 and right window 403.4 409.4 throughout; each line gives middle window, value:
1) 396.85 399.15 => 0.21 mag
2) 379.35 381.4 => 0.03 mag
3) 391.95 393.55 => 0.34 mag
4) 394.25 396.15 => 0.09 mag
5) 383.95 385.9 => 0.11 mag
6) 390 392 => 0.07 mag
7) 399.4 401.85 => -0.09 mag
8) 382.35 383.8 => 0.38 mag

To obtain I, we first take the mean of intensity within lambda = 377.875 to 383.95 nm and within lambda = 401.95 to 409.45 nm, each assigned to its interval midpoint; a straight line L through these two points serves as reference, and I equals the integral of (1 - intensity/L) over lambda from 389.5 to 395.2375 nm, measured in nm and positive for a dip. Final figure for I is 0.75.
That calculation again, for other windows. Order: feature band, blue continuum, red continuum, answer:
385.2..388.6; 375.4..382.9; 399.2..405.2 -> 0.327 nm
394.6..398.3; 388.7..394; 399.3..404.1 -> 0.673 nm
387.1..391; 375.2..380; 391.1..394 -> -0.289 nm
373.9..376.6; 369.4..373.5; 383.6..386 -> 0.302 nm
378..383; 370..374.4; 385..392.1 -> 0.086 nm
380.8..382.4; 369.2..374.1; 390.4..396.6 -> 0.003 nm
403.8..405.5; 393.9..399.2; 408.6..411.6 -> -0.385 nm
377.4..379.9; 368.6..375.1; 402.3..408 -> 0.031 nm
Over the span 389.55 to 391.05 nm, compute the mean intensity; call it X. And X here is 63.8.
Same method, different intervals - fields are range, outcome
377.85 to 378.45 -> 61.8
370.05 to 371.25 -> 50.2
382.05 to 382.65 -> 50.2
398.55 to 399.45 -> 80.5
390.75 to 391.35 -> 65.4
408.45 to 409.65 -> 85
